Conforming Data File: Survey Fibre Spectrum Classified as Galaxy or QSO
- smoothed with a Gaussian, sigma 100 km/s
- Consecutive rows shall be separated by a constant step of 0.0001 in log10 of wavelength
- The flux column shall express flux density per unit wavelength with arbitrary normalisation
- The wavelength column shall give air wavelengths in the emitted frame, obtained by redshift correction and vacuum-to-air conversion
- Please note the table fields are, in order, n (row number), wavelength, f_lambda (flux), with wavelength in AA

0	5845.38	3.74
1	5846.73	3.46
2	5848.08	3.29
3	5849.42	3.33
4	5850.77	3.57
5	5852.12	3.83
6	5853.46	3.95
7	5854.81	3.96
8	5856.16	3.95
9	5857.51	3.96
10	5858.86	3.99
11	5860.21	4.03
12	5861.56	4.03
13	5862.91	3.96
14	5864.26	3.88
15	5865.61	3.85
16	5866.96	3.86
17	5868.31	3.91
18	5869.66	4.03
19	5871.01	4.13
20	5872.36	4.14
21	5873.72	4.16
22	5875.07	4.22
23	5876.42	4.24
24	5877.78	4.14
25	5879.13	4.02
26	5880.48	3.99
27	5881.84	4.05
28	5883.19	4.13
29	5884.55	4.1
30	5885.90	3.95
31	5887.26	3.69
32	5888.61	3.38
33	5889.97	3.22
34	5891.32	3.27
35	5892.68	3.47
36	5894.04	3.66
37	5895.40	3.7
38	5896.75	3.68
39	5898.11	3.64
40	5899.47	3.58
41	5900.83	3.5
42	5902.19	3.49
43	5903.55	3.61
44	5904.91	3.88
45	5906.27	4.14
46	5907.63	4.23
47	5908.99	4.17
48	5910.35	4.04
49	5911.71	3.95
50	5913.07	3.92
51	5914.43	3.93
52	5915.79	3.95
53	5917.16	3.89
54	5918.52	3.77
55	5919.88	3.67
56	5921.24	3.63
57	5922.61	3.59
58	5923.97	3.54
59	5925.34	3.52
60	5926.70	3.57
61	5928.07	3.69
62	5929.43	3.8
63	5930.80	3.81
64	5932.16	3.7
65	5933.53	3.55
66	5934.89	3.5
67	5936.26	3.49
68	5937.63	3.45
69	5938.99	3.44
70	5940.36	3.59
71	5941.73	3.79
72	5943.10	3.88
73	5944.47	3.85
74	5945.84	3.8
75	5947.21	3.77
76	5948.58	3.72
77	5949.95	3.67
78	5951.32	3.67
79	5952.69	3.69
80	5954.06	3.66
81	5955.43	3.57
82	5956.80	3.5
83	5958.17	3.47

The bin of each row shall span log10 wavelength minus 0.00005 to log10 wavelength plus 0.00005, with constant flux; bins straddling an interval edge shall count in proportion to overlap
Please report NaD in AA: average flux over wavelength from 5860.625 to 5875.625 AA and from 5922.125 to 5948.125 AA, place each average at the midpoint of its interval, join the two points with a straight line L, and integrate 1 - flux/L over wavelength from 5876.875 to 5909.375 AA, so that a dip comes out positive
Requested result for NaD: 0.8 AA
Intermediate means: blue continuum 4.01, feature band 3.78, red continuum 3.65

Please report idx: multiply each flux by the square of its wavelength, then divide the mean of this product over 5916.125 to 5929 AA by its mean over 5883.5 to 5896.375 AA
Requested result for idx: 1.02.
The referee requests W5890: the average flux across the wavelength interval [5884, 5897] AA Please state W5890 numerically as 3.61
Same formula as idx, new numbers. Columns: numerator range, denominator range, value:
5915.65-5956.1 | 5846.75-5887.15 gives 0.95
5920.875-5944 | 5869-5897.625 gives 0.95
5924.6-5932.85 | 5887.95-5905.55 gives 1.05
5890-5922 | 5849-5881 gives 0.96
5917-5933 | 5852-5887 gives 0.93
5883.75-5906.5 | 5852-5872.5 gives 0.93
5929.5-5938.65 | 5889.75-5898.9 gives 1.03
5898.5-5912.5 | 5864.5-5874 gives 0.98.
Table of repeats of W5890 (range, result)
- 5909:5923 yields 3.86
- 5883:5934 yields 3.73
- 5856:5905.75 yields 3.85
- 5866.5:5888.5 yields 4.03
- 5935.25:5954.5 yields 3.67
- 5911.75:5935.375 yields 3.72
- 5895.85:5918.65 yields 3.85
